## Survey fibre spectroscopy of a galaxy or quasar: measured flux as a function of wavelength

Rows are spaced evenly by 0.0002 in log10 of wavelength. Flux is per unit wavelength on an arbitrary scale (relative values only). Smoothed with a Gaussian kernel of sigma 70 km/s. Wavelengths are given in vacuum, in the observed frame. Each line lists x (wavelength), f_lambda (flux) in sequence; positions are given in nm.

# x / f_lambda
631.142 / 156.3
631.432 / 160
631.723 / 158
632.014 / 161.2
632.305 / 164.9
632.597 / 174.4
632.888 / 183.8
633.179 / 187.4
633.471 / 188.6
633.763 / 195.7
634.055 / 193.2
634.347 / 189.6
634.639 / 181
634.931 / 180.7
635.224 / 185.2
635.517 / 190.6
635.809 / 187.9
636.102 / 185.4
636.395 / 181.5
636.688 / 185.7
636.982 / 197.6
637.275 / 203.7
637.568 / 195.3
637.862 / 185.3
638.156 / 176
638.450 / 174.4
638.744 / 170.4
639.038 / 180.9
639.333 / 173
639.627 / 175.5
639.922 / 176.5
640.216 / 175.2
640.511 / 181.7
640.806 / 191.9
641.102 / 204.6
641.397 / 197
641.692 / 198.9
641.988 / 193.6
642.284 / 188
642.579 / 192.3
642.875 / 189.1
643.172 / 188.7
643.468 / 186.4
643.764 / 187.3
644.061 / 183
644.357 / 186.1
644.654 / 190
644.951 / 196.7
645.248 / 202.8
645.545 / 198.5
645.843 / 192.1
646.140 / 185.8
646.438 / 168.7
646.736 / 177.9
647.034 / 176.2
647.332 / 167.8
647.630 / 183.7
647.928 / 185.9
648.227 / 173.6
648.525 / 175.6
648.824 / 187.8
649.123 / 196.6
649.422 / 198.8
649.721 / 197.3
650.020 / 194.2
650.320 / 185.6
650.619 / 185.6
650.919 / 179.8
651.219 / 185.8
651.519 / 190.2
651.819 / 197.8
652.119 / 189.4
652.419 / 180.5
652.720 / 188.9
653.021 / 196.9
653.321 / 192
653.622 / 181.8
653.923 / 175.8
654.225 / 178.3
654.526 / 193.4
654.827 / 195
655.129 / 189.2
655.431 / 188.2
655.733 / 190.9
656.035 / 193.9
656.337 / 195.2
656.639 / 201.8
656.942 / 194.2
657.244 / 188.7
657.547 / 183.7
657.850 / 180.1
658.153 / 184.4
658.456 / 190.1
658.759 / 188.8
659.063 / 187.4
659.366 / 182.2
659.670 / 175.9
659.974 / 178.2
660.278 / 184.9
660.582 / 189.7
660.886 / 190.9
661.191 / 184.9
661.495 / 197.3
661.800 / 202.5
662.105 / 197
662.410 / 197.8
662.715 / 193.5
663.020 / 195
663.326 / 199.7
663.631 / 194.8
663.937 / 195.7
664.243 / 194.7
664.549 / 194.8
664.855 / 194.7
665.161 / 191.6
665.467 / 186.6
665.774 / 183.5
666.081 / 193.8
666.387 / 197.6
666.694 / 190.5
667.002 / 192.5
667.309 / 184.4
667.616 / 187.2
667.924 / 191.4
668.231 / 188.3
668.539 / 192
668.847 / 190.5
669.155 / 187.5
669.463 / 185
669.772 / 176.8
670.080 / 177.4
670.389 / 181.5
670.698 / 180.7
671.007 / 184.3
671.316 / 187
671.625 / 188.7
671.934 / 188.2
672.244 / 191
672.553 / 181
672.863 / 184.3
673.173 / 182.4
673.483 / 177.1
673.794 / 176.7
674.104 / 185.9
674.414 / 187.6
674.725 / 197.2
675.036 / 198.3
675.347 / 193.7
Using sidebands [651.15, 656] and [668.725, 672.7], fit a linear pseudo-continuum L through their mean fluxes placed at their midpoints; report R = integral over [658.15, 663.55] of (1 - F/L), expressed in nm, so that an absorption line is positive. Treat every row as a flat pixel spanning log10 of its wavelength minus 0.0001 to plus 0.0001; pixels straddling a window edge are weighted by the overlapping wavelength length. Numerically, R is -0.10 nm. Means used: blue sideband 189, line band 190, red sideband 185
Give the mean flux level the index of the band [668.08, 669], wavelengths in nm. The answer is 190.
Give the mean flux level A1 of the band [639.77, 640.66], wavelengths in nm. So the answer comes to 178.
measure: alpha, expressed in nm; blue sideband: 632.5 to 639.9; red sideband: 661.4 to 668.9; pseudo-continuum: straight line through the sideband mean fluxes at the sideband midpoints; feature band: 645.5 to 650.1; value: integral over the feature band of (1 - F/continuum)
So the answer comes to 0.09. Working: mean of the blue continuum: 185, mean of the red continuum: 193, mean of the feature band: 185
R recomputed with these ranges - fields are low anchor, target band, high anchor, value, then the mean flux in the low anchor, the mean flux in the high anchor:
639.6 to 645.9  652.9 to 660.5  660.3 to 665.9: 0.19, 190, 193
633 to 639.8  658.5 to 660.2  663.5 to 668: 0.06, 185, 192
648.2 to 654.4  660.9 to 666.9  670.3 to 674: -0.28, 188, 184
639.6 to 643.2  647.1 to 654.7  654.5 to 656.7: 0.21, 189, 193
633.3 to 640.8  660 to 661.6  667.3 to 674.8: -0.03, 185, 185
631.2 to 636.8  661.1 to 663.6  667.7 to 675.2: -0.16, 180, 186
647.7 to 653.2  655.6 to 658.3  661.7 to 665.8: 0.02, 188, 195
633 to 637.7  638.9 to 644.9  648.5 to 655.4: 0.06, 189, 189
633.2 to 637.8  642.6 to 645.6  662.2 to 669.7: -0.01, 189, 192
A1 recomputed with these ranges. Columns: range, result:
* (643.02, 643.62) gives 187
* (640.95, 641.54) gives 201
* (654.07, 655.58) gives 189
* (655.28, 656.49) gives 192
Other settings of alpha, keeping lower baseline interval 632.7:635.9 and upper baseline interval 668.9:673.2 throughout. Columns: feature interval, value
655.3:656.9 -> -0.07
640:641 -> 0.02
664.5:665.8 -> -0.04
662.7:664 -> -0.08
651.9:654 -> -0.02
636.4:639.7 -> 0.06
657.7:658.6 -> 0.00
